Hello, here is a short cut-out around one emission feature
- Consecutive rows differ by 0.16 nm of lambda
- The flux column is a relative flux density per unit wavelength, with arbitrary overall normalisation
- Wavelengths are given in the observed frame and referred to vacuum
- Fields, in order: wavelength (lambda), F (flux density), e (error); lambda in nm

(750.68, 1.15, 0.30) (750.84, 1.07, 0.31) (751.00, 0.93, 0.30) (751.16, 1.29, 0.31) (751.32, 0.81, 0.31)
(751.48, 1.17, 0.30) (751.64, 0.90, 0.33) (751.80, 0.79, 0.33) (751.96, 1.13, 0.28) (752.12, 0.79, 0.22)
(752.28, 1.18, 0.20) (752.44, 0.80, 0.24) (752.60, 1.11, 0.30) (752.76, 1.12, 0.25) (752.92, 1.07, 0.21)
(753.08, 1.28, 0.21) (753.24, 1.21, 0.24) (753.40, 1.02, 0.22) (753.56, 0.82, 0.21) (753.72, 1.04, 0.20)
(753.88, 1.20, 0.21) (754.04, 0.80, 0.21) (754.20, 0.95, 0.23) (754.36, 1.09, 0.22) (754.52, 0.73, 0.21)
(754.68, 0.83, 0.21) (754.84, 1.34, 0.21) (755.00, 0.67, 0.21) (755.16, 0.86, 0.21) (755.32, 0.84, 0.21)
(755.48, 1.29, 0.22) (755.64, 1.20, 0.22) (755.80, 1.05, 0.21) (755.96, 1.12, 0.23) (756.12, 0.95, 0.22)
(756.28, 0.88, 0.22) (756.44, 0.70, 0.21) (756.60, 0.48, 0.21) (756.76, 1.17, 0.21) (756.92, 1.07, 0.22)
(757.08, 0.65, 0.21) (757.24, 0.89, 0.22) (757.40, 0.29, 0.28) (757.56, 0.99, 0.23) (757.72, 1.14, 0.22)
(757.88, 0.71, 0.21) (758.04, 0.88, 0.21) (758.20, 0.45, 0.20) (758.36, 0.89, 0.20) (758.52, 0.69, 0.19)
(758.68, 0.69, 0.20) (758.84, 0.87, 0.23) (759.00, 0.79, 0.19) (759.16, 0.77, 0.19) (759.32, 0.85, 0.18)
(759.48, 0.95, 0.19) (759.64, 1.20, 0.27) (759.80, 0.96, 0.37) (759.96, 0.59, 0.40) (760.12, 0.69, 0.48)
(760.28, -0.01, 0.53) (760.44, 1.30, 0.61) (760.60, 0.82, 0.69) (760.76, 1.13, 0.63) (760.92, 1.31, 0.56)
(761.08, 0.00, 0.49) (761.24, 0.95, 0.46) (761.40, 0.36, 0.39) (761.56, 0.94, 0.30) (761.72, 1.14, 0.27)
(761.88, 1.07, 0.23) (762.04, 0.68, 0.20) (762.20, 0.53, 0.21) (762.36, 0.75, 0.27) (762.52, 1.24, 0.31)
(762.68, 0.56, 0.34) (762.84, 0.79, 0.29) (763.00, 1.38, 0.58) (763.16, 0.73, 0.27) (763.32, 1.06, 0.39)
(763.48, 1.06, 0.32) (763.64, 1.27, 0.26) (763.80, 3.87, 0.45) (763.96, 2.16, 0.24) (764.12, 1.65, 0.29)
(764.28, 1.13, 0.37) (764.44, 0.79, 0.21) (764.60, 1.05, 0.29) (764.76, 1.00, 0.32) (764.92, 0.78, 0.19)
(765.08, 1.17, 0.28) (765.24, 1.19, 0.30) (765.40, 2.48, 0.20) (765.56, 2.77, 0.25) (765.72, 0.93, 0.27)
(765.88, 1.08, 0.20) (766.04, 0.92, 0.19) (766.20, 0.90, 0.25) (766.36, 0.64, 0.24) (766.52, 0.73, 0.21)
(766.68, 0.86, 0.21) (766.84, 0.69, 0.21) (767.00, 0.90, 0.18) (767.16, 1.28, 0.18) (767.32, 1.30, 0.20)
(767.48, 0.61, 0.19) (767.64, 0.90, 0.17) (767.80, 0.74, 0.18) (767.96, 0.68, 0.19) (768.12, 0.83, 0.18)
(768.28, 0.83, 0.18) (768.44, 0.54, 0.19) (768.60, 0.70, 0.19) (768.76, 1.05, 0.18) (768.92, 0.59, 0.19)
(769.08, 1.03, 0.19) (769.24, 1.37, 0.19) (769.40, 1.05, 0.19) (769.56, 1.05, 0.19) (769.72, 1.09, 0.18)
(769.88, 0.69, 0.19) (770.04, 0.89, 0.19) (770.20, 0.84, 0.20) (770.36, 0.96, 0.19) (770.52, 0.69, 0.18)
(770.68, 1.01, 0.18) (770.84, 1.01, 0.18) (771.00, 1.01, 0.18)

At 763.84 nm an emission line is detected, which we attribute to [S II]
